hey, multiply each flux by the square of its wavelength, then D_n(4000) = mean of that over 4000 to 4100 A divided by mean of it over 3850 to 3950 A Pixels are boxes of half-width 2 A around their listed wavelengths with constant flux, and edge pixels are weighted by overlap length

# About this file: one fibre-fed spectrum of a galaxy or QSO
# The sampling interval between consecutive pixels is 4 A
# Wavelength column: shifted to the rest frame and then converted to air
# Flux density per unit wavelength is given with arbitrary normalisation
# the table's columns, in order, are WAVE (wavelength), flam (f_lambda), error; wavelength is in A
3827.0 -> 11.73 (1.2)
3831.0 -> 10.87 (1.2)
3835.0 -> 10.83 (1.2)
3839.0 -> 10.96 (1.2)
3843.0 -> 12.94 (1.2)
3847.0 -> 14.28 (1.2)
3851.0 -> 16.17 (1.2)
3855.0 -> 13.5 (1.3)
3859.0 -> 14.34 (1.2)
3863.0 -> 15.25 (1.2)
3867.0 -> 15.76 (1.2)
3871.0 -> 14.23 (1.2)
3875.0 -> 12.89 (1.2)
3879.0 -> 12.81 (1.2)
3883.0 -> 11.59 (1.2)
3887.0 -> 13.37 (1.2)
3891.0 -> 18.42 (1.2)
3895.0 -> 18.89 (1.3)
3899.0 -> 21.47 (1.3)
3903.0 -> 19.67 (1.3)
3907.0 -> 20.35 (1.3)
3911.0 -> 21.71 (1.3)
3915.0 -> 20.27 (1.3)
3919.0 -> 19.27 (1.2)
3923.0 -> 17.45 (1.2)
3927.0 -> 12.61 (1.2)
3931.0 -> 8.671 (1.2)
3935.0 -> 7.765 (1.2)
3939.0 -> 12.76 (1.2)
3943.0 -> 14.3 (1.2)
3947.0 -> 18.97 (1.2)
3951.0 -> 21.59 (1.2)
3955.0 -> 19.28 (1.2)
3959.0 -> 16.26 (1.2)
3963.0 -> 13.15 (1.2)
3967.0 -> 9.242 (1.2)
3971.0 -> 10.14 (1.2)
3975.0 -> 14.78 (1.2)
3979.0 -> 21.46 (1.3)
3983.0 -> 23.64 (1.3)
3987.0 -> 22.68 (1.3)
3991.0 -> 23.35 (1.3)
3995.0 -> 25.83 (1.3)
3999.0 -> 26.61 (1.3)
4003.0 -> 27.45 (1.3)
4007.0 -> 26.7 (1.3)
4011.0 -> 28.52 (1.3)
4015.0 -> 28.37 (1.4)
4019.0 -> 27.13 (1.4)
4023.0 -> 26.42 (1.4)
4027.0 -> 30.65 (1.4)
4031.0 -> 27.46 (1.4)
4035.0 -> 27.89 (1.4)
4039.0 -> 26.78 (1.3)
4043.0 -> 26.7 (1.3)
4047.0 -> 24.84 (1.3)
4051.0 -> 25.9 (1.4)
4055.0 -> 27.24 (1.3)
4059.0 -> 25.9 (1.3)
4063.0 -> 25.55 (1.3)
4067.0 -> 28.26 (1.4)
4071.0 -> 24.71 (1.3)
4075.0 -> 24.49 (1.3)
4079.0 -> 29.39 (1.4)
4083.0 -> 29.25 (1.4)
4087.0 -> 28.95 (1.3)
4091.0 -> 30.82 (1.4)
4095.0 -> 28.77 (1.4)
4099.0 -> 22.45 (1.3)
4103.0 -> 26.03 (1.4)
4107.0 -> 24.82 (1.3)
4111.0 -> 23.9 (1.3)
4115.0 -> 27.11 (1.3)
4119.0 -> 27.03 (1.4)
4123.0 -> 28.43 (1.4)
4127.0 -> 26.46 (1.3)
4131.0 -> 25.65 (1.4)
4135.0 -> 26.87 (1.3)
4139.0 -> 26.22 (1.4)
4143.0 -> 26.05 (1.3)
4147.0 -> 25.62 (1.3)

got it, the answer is 1.9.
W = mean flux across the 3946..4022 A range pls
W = 21.4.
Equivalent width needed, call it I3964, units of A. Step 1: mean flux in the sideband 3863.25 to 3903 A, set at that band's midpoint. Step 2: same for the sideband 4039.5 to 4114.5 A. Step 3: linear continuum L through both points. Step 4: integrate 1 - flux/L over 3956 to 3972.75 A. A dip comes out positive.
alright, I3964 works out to 6.2 A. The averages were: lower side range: 15.7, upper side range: 26.6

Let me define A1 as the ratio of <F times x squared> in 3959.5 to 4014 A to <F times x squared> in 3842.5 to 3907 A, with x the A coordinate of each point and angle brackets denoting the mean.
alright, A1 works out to 1.43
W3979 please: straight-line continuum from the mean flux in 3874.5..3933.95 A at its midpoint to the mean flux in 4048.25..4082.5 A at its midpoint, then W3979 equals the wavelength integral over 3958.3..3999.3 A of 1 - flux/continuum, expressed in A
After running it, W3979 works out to 5.3 A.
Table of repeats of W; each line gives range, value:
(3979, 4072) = 26.4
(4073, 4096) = 28.6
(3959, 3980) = 13.6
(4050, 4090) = 27.1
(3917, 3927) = 17.2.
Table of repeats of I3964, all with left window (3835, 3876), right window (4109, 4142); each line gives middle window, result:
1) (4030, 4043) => -2.9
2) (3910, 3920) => -2.2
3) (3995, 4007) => -3.5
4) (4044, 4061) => -2.2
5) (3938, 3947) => 1.6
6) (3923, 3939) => 5.8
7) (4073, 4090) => -2.6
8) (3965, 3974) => 4.2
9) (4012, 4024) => -3.4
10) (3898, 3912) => -3.9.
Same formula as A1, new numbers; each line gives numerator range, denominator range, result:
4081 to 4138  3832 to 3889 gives 2.26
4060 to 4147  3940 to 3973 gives 1.88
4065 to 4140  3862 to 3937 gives 1.86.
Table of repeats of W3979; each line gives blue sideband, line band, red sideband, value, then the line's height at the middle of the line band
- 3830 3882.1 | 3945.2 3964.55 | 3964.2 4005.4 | 0.85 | 18.8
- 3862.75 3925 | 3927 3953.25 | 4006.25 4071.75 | 8.33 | 20.3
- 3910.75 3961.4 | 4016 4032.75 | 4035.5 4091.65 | -3.08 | 23.6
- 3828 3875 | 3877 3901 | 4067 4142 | -0.87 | 15.5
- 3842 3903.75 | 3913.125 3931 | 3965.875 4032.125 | 2.02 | 18.6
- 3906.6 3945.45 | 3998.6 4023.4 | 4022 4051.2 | -3.05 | 24.4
